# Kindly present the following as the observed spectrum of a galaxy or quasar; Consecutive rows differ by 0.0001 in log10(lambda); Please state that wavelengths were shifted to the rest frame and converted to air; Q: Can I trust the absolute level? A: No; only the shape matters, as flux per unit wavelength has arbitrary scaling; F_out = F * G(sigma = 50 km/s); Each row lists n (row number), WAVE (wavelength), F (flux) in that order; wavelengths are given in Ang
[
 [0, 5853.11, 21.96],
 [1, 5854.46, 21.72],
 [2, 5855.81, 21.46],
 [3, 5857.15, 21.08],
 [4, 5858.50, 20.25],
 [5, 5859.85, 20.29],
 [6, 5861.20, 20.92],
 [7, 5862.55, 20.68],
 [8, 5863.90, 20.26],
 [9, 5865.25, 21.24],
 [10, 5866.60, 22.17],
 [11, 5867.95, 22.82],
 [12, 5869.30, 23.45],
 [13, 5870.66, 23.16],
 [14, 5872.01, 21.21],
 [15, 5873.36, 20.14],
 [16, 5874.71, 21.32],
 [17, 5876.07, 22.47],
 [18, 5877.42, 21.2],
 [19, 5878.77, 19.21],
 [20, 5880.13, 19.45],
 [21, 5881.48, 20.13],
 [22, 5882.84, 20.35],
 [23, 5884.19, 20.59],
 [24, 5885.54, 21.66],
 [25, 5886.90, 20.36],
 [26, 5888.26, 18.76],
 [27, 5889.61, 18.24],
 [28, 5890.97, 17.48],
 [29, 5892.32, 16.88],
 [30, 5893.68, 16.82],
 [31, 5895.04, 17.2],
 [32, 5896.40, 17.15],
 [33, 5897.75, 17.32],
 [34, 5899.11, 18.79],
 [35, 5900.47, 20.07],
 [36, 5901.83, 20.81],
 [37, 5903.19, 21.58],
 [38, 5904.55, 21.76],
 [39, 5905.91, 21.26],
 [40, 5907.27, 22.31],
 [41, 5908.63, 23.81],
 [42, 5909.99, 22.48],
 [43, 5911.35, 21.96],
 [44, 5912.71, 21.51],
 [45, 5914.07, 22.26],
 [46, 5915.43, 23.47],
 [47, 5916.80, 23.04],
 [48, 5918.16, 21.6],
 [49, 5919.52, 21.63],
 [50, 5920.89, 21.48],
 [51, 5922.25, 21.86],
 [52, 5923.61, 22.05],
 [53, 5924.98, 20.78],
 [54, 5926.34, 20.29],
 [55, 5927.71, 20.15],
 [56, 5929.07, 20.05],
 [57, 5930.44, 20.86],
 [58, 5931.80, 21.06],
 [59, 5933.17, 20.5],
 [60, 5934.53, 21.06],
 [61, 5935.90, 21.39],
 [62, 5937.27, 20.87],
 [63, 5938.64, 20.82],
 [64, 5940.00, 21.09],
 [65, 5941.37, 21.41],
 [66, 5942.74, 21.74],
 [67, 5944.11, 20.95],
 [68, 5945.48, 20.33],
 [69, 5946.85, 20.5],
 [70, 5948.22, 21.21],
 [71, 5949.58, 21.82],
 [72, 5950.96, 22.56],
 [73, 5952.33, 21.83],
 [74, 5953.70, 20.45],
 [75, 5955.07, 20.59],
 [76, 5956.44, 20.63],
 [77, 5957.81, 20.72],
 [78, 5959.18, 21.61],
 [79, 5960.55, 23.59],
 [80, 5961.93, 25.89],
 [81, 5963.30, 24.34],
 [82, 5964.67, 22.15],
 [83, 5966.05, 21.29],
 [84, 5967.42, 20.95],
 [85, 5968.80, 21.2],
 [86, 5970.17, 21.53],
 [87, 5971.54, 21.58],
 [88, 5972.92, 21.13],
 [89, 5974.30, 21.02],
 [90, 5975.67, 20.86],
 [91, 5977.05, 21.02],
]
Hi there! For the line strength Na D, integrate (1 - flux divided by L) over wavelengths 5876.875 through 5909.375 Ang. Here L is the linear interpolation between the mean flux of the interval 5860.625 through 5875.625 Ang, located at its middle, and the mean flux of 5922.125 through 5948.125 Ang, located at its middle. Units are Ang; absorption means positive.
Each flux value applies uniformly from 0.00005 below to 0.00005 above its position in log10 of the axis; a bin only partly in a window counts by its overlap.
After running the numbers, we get 2.5 Ang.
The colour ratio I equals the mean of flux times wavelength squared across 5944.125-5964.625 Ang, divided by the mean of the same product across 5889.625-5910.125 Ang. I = 1.1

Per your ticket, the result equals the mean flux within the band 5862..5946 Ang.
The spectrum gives 20.8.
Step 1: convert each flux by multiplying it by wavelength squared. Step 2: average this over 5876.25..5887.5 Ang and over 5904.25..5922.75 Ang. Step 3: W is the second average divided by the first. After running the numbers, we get 1.10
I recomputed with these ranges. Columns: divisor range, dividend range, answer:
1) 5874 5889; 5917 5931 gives 1.05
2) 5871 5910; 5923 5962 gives 1.08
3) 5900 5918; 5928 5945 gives 0.96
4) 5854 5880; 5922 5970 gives 1.03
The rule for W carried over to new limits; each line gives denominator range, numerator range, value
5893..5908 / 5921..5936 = 1.08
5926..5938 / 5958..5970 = 1.10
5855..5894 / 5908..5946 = 1.06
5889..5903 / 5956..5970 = 1.25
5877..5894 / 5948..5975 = 1.16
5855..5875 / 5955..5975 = 1.06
